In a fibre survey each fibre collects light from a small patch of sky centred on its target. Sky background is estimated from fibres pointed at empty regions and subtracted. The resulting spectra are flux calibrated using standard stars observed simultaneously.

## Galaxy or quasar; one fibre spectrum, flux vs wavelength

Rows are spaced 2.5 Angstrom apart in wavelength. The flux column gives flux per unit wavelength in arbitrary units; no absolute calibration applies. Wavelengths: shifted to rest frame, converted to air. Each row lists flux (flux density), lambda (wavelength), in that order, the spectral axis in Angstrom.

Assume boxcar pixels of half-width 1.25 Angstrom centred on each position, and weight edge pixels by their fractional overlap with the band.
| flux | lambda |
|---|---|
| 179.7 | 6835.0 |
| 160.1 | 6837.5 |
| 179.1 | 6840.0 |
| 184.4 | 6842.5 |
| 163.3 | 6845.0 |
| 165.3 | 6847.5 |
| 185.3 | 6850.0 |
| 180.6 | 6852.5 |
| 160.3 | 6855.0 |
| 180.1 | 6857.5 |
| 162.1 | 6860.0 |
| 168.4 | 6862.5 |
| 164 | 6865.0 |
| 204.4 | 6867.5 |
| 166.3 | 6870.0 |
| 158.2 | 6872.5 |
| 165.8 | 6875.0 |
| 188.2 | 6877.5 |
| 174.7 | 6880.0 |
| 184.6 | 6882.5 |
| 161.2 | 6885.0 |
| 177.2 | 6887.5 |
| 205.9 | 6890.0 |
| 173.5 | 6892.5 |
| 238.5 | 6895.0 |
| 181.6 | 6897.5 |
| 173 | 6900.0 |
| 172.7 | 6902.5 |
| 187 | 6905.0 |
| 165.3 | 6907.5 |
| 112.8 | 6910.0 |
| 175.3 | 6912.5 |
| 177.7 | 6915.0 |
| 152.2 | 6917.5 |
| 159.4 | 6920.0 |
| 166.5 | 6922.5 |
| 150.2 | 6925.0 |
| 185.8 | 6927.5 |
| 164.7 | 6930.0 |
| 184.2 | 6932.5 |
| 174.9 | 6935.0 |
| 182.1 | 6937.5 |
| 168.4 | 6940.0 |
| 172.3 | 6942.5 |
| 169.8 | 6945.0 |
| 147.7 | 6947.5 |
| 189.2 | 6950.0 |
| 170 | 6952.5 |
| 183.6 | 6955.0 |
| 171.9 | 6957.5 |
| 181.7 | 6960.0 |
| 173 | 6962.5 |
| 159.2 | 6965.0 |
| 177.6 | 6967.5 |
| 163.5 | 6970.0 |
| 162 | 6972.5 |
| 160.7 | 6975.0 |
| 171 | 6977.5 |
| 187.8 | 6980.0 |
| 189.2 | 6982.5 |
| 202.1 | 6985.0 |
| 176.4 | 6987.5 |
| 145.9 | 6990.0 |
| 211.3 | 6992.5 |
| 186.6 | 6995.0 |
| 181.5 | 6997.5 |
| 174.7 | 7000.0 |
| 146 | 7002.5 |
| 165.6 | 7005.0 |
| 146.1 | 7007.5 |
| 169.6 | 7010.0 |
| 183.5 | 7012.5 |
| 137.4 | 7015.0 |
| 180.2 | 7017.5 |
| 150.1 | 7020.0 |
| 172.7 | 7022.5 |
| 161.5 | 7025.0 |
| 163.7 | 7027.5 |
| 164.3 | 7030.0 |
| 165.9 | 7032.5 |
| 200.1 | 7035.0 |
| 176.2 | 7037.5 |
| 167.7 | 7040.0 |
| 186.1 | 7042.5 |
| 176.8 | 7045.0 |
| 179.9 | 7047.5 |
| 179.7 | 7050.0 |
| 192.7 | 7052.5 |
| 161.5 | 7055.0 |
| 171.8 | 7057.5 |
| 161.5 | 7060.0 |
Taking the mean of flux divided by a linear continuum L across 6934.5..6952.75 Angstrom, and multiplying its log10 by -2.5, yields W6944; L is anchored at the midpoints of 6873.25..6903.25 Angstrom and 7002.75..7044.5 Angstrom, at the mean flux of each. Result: 0.03 mag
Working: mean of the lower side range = 183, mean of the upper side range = 168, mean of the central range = 172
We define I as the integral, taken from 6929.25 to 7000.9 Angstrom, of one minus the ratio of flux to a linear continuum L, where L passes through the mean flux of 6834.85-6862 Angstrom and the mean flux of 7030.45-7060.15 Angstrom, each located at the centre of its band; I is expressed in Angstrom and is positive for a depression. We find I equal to -0.1 Angstrom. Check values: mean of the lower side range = 172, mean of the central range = 175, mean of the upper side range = 177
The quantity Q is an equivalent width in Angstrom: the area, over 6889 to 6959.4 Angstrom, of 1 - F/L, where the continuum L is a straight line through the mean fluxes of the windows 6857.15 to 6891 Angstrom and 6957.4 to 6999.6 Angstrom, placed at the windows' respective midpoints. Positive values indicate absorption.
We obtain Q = 1.05 Angstrom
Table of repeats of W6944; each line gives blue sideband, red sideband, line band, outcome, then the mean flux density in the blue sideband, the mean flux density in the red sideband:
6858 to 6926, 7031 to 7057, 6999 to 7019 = 0.093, 173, 178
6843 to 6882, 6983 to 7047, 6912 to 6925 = 0.054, 173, 172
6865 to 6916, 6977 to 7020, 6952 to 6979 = 0.024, 177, 173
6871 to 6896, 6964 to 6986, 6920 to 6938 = 0.044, 182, 175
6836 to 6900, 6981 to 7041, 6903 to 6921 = 0.088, 177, 172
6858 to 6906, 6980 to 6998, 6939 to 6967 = 0.070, 179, 185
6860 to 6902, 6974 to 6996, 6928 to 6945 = 0.037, 180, 181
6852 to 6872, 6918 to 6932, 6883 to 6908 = -0.094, 172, 166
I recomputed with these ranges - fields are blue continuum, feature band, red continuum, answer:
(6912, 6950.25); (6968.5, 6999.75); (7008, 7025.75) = -2.2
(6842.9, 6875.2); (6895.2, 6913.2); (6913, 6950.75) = 0.0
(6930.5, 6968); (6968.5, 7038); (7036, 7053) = 2.2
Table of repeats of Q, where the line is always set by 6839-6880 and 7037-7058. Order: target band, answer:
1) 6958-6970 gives 0.25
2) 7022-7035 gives 0.61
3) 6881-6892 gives -0.47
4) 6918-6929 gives 0.64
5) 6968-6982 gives 0.41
